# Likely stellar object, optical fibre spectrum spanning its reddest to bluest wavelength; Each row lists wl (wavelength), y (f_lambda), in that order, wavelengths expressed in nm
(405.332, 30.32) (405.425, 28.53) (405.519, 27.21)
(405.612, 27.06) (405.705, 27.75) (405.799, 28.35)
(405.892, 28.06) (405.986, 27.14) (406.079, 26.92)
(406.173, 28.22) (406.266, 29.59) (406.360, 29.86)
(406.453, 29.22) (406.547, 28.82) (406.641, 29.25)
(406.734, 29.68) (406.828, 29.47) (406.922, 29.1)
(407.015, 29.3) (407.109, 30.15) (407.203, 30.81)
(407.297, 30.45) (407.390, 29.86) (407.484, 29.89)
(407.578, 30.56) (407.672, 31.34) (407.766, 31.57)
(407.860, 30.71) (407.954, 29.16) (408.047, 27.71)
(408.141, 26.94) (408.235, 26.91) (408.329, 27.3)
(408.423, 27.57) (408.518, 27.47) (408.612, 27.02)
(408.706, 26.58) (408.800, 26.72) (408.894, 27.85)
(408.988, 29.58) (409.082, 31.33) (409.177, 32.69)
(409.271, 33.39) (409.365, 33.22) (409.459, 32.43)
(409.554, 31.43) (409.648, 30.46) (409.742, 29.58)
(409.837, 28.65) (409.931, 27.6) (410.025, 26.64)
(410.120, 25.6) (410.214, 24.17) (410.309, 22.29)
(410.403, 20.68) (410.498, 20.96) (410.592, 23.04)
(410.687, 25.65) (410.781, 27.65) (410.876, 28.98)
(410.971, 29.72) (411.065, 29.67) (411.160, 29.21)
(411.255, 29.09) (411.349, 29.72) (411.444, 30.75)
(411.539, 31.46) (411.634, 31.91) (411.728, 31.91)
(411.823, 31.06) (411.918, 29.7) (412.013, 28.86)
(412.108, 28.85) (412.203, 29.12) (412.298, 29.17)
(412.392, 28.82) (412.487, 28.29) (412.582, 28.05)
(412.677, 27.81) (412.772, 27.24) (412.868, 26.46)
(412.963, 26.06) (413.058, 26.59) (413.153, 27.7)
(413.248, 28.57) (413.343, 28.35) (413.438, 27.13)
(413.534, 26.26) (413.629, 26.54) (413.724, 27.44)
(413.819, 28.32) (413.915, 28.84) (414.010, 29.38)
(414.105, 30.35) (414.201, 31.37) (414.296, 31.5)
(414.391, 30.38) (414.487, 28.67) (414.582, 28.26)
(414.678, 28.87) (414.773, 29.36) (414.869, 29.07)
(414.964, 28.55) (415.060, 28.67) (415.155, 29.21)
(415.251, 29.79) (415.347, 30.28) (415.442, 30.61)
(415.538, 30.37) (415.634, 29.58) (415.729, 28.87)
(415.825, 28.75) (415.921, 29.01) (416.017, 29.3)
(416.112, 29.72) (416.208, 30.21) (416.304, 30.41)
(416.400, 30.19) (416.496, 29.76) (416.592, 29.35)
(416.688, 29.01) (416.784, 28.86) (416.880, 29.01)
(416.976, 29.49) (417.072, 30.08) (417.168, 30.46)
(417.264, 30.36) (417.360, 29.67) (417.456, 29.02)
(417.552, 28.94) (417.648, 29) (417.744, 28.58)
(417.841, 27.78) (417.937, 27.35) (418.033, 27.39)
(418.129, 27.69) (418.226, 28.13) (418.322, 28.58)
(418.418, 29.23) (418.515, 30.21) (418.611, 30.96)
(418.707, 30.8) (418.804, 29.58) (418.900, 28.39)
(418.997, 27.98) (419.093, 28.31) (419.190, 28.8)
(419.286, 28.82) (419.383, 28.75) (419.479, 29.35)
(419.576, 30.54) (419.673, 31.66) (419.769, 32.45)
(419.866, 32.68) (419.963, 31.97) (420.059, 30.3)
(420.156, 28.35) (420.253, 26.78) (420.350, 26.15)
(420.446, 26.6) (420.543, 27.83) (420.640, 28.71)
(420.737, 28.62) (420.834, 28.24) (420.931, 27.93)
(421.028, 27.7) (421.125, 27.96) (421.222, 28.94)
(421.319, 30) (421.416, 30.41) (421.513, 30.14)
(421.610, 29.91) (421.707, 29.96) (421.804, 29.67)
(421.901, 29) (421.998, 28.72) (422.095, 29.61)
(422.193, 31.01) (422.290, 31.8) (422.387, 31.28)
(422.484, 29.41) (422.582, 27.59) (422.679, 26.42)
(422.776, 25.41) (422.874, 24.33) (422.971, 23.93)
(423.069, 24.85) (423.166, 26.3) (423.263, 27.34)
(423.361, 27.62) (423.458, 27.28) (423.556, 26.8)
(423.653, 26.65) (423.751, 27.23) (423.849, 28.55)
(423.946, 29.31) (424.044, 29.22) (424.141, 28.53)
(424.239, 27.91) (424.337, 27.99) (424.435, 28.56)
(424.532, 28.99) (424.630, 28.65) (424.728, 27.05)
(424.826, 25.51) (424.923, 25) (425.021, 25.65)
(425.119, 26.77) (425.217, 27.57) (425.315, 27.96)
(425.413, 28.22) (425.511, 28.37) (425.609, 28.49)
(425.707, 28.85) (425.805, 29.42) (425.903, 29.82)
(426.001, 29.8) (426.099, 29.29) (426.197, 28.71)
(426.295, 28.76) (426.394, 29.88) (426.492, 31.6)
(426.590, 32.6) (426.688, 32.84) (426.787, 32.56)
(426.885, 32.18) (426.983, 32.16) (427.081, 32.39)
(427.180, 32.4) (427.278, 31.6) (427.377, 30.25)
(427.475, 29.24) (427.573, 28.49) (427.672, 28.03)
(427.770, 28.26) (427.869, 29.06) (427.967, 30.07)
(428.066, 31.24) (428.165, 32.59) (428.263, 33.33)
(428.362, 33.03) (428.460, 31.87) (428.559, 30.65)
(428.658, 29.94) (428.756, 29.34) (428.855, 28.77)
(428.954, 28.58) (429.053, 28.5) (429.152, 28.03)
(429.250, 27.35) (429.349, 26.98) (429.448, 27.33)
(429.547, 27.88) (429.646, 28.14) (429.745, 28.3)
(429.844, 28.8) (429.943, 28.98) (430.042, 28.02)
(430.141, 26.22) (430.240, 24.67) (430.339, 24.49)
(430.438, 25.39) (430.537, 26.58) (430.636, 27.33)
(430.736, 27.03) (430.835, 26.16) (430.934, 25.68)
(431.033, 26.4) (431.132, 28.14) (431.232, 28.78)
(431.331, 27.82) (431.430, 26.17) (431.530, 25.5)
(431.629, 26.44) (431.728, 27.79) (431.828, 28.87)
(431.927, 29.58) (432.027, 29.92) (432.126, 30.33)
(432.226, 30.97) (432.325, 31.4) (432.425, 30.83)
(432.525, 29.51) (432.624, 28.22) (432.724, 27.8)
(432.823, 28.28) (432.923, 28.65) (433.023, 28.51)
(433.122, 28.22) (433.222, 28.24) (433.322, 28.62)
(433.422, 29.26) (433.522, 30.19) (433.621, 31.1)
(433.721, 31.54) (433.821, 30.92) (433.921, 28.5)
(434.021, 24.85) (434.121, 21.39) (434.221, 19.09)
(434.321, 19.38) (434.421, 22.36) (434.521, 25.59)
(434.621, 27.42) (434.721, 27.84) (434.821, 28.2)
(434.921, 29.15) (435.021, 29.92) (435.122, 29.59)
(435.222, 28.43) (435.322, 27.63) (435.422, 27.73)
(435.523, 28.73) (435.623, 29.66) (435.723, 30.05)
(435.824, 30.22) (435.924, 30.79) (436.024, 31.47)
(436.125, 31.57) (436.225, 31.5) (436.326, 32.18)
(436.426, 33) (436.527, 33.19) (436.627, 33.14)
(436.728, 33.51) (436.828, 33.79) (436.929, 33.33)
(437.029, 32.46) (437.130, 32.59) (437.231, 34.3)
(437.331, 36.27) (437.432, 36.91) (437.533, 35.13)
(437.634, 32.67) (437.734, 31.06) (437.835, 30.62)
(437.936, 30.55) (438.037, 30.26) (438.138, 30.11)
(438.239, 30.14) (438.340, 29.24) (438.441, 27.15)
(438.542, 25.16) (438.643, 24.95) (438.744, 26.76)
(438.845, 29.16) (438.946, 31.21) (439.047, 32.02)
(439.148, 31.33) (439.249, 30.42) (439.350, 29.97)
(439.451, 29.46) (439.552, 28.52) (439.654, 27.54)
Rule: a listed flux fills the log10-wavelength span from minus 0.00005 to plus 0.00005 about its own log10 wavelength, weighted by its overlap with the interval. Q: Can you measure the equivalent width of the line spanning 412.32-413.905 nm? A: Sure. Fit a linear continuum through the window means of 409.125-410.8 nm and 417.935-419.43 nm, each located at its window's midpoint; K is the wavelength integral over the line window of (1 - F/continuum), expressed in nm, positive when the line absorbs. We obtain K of 0.03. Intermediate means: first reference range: 27.6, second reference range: 28.9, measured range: 27.5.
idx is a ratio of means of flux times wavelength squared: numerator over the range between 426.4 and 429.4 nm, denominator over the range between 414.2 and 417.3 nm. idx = 1.1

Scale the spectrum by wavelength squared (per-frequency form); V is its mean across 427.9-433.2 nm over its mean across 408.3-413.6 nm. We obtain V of 1.11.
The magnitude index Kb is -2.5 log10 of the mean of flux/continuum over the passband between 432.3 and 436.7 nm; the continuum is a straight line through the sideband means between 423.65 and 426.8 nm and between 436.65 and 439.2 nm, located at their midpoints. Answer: 0.07 mag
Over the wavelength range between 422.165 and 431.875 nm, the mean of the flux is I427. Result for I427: 28.5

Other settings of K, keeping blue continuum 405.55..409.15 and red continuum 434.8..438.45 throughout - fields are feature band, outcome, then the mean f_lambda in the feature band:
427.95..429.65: 0.05 nm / 29.7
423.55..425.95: 0.19 nm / 27.9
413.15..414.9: 0.04 nm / 28.8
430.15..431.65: 0.21 nm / 26.4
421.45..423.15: 0.10 nm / 28.4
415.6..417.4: 0.00 nm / 29.6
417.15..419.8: 0.05 nm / 29.2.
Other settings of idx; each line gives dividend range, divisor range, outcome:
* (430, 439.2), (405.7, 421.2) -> 1.11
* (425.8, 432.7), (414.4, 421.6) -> 1.05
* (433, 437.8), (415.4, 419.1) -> 1.11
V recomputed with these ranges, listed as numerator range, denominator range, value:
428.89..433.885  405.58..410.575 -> 1.10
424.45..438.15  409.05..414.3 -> 1.13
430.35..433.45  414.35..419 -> 1.03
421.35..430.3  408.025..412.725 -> 1.09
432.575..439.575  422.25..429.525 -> 1.07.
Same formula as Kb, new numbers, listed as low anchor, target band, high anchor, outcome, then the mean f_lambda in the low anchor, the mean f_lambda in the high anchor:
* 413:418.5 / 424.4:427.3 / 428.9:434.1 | -0.04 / 29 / 28.1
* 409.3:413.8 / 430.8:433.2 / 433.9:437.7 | 0.05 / 28.1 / 29.9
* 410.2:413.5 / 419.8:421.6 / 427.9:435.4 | -0.04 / 27.9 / 28.1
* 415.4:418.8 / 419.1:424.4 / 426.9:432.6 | 0.02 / 29.3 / 28.8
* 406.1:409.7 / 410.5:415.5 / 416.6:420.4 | 0.02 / 29.6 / 29.3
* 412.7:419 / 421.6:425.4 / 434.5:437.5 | 0.07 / 29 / 31.1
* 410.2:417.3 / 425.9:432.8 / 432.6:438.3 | 0.01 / 28.7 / 29.8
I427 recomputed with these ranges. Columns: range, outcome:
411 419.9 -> 29.2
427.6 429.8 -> 29.4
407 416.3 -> 28.8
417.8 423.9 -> 28.6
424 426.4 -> 28.2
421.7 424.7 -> 28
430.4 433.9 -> 28.5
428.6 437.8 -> 28.9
